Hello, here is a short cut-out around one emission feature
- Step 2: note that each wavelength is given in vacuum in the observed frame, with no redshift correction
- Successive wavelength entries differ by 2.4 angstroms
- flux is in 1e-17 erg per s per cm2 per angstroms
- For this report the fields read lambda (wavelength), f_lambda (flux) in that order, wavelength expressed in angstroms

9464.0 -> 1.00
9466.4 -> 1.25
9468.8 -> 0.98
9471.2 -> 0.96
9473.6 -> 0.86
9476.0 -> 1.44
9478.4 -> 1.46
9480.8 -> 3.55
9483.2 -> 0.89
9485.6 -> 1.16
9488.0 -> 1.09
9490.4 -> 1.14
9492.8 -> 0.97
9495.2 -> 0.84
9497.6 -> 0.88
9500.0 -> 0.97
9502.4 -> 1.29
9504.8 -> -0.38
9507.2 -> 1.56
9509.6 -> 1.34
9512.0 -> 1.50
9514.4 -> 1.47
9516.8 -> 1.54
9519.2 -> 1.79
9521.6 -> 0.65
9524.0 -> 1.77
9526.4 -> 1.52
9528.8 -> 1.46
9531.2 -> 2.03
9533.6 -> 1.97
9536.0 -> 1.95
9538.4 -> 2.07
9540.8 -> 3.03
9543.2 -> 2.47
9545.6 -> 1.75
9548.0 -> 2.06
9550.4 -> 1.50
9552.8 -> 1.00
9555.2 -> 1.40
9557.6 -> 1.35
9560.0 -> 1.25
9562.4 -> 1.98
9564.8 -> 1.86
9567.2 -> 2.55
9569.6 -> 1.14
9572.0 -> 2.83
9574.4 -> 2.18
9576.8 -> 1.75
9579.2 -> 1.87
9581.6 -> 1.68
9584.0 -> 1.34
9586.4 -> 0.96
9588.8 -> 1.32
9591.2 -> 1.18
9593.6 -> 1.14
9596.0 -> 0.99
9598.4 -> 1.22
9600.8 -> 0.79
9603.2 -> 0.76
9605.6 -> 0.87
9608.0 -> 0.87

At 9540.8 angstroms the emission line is H-alpha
